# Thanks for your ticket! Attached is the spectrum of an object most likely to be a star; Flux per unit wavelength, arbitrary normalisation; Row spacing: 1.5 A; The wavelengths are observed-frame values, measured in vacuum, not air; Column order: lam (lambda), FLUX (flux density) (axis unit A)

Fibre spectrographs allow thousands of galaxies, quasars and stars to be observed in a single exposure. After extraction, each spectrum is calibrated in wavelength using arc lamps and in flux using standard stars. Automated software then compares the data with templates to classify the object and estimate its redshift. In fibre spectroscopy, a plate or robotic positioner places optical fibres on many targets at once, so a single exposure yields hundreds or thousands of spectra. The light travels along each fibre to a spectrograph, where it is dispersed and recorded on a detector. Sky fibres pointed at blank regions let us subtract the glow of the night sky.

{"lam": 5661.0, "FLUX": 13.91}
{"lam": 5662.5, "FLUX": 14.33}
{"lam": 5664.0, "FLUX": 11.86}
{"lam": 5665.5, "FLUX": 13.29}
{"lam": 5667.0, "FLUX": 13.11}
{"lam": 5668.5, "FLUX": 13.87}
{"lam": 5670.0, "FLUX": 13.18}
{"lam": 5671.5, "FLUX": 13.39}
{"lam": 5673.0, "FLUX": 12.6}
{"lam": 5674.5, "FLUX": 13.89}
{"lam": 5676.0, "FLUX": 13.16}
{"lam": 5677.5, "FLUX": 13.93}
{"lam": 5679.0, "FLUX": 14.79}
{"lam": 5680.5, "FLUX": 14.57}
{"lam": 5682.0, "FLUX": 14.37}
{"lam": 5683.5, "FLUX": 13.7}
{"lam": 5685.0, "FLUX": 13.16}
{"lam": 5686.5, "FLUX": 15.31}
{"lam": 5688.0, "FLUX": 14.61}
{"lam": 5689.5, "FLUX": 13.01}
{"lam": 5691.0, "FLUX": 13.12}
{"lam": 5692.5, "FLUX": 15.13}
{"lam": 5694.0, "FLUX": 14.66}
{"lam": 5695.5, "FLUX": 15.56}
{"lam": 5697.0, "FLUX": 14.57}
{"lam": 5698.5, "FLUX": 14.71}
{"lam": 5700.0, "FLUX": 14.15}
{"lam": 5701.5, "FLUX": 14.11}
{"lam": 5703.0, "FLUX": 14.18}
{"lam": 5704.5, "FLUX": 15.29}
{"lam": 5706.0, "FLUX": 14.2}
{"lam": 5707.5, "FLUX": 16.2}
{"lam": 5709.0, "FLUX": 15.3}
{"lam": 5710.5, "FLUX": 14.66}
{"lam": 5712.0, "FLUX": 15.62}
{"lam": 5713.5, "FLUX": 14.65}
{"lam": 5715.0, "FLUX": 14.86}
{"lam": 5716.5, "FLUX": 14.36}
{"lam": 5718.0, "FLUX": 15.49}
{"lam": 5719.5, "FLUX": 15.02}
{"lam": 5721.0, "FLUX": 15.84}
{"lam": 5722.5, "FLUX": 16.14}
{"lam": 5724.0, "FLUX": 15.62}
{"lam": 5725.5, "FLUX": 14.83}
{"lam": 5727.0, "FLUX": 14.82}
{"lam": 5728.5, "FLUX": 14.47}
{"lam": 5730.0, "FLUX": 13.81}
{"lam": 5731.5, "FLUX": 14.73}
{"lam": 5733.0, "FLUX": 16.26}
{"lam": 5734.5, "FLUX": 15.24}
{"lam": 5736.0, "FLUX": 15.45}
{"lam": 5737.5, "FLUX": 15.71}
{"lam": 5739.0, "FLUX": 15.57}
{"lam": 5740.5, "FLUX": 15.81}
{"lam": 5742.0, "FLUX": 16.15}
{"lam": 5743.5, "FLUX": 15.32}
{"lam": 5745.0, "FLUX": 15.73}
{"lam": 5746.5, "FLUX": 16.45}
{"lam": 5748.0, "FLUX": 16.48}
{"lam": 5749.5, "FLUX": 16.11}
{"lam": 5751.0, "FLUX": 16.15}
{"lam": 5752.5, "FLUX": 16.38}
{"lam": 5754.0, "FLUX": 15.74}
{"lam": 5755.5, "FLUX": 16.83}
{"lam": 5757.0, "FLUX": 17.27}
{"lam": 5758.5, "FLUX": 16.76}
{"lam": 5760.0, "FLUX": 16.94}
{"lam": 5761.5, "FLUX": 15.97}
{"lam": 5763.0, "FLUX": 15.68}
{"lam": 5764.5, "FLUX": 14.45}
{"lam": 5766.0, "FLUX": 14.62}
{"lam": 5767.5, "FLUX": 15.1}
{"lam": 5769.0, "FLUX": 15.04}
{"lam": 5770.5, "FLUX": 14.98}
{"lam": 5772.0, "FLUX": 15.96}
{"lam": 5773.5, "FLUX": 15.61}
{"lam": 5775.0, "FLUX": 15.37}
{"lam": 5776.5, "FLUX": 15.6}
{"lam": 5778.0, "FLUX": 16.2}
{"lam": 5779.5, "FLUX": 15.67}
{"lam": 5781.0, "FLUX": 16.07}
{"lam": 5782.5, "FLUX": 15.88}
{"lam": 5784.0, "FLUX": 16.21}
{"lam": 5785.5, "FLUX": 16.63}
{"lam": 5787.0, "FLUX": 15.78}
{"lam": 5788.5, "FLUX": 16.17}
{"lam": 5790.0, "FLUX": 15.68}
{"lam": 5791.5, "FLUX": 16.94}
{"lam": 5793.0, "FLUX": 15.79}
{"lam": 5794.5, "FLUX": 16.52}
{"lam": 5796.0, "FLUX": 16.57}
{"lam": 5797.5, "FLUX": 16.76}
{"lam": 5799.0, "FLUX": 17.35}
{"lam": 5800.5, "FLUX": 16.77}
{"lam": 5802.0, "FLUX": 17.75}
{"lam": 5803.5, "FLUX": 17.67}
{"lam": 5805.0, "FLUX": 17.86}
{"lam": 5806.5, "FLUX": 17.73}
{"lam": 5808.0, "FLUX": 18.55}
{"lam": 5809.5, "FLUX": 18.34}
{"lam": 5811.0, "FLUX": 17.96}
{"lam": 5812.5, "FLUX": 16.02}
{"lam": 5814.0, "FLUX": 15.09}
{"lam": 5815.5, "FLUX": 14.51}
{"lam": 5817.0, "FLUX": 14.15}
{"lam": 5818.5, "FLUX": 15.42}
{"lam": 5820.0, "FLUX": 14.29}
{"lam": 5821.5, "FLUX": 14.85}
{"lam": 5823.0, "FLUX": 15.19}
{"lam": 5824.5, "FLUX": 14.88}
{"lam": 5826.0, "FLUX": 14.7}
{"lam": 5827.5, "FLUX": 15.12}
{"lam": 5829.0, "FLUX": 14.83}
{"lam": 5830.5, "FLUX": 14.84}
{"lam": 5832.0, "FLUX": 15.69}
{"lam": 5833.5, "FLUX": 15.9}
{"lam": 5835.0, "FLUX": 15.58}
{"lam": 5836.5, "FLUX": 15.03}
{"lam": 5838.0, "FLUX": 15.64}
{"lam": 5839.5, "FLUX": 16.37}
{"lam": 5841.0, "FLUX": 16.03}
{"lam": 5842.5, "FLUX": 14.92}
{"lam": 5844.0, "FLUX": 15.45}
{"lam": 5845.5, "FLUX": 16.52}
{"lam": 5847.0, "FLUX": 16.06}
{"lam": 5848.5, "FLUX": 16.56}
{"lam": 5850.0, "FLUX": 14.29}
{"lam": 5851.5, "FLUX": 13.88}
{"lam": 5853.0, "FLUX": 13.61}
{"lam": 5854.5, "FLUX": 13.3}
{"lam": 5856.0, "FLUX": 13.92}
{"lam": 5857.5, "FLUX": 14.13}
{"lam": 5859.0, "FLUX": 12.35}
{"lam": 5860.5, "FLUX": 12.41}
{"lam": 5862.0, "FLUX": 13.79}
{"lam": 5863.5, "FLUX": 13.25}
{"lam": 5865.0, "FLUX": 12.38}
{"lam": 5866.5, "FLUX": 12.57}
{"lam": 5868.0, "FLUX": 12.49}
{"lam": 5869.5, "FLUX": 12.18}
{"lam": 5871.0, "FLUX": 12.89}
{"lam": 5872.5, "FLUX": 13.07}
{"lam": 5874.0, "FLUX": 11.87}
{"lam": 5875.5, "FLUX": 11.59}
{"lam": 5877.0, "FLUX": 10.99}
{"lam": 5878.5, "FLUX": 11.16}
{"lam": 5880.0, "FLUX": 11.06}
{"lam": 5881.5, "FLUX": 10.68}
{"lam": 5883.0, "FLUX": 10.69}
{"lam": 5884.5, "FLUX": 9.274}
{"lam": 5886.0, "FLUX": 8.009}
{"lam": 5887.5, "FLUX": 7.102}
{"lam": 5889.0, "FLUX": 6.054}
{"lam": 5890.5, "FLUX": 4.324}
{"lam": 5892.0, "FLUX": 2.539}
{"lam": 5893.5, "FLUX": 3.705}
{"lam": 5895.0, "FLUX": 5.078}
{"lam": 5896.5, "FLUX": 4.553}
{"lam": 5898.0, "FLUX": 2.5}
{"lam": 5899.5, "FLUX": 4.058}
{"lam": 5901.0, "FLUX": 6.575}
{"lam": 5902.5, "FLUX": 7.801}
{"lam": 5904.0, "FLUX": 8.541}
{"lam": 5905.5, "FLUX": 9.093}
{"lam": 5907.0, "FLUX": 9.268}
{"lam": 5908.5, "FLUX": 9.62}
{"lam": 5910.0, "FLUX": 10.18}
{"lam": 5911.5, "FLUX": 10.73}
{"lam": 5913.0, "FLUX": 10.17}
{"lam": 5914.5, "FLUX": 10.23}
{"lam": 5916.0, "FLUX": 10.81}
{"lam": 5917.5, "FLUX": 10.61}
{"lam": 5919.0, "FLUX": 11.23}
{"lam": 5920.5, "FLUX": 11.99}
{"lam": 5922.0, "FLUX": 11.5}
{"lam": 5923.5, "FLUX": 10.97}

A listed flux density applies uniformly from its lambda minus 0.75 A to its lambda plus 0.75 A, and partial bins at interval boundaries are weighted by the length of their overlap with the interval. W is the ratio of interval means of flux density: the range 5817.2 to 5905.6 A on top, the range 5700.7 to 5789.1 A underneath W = 0.8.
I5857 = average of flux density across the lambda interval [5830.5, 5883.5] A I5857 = 13.7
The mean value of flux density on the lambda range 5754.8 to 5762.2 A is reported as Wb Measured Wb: 16.8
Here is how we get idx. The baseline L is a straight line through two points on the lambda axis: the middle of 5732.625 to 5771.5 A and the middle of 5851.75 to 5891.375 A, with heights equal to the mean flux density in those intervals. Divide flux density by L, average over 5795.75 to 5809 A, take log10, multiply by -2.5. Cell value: -0.25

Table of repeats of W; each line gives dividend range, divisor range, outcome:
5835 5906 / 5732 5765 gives 0.69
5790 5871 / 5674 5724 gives 1.04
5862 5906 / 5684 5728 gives 0.60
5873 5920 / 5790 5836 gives 0.52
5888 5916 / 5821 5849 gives 0.46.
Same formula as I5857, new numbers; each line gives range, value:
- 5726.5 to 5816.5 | 16.1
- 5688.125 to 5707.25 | 14.4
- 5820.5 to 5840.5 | 15.3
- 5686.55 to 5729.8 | 14.8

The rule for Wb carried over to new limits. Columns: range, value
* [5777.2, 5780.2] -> 15.9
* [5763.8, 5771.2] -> 14.8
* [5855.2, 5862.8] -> 13.3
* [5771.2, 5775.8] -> 15.6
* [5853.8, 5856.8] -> 13.6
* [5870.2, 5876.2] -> 12.4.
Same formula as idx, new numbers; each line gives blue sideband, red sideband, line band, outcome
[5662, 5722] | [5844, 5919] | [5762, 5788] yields -0.231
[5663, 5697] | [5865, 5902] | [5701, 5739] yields -0.178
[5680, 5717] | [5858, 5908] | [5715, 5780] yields -0.189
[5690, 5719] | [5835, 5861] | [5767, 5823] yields -0.098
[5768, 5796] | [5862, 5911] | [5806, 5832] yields -0.163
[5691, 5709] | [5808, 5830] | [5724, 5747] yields -0.028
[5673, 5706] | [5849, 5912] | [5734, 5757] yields -0.226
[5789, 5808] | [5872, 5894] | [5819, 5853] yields -0.150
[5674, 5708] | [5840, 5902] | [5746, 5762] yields -0.244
